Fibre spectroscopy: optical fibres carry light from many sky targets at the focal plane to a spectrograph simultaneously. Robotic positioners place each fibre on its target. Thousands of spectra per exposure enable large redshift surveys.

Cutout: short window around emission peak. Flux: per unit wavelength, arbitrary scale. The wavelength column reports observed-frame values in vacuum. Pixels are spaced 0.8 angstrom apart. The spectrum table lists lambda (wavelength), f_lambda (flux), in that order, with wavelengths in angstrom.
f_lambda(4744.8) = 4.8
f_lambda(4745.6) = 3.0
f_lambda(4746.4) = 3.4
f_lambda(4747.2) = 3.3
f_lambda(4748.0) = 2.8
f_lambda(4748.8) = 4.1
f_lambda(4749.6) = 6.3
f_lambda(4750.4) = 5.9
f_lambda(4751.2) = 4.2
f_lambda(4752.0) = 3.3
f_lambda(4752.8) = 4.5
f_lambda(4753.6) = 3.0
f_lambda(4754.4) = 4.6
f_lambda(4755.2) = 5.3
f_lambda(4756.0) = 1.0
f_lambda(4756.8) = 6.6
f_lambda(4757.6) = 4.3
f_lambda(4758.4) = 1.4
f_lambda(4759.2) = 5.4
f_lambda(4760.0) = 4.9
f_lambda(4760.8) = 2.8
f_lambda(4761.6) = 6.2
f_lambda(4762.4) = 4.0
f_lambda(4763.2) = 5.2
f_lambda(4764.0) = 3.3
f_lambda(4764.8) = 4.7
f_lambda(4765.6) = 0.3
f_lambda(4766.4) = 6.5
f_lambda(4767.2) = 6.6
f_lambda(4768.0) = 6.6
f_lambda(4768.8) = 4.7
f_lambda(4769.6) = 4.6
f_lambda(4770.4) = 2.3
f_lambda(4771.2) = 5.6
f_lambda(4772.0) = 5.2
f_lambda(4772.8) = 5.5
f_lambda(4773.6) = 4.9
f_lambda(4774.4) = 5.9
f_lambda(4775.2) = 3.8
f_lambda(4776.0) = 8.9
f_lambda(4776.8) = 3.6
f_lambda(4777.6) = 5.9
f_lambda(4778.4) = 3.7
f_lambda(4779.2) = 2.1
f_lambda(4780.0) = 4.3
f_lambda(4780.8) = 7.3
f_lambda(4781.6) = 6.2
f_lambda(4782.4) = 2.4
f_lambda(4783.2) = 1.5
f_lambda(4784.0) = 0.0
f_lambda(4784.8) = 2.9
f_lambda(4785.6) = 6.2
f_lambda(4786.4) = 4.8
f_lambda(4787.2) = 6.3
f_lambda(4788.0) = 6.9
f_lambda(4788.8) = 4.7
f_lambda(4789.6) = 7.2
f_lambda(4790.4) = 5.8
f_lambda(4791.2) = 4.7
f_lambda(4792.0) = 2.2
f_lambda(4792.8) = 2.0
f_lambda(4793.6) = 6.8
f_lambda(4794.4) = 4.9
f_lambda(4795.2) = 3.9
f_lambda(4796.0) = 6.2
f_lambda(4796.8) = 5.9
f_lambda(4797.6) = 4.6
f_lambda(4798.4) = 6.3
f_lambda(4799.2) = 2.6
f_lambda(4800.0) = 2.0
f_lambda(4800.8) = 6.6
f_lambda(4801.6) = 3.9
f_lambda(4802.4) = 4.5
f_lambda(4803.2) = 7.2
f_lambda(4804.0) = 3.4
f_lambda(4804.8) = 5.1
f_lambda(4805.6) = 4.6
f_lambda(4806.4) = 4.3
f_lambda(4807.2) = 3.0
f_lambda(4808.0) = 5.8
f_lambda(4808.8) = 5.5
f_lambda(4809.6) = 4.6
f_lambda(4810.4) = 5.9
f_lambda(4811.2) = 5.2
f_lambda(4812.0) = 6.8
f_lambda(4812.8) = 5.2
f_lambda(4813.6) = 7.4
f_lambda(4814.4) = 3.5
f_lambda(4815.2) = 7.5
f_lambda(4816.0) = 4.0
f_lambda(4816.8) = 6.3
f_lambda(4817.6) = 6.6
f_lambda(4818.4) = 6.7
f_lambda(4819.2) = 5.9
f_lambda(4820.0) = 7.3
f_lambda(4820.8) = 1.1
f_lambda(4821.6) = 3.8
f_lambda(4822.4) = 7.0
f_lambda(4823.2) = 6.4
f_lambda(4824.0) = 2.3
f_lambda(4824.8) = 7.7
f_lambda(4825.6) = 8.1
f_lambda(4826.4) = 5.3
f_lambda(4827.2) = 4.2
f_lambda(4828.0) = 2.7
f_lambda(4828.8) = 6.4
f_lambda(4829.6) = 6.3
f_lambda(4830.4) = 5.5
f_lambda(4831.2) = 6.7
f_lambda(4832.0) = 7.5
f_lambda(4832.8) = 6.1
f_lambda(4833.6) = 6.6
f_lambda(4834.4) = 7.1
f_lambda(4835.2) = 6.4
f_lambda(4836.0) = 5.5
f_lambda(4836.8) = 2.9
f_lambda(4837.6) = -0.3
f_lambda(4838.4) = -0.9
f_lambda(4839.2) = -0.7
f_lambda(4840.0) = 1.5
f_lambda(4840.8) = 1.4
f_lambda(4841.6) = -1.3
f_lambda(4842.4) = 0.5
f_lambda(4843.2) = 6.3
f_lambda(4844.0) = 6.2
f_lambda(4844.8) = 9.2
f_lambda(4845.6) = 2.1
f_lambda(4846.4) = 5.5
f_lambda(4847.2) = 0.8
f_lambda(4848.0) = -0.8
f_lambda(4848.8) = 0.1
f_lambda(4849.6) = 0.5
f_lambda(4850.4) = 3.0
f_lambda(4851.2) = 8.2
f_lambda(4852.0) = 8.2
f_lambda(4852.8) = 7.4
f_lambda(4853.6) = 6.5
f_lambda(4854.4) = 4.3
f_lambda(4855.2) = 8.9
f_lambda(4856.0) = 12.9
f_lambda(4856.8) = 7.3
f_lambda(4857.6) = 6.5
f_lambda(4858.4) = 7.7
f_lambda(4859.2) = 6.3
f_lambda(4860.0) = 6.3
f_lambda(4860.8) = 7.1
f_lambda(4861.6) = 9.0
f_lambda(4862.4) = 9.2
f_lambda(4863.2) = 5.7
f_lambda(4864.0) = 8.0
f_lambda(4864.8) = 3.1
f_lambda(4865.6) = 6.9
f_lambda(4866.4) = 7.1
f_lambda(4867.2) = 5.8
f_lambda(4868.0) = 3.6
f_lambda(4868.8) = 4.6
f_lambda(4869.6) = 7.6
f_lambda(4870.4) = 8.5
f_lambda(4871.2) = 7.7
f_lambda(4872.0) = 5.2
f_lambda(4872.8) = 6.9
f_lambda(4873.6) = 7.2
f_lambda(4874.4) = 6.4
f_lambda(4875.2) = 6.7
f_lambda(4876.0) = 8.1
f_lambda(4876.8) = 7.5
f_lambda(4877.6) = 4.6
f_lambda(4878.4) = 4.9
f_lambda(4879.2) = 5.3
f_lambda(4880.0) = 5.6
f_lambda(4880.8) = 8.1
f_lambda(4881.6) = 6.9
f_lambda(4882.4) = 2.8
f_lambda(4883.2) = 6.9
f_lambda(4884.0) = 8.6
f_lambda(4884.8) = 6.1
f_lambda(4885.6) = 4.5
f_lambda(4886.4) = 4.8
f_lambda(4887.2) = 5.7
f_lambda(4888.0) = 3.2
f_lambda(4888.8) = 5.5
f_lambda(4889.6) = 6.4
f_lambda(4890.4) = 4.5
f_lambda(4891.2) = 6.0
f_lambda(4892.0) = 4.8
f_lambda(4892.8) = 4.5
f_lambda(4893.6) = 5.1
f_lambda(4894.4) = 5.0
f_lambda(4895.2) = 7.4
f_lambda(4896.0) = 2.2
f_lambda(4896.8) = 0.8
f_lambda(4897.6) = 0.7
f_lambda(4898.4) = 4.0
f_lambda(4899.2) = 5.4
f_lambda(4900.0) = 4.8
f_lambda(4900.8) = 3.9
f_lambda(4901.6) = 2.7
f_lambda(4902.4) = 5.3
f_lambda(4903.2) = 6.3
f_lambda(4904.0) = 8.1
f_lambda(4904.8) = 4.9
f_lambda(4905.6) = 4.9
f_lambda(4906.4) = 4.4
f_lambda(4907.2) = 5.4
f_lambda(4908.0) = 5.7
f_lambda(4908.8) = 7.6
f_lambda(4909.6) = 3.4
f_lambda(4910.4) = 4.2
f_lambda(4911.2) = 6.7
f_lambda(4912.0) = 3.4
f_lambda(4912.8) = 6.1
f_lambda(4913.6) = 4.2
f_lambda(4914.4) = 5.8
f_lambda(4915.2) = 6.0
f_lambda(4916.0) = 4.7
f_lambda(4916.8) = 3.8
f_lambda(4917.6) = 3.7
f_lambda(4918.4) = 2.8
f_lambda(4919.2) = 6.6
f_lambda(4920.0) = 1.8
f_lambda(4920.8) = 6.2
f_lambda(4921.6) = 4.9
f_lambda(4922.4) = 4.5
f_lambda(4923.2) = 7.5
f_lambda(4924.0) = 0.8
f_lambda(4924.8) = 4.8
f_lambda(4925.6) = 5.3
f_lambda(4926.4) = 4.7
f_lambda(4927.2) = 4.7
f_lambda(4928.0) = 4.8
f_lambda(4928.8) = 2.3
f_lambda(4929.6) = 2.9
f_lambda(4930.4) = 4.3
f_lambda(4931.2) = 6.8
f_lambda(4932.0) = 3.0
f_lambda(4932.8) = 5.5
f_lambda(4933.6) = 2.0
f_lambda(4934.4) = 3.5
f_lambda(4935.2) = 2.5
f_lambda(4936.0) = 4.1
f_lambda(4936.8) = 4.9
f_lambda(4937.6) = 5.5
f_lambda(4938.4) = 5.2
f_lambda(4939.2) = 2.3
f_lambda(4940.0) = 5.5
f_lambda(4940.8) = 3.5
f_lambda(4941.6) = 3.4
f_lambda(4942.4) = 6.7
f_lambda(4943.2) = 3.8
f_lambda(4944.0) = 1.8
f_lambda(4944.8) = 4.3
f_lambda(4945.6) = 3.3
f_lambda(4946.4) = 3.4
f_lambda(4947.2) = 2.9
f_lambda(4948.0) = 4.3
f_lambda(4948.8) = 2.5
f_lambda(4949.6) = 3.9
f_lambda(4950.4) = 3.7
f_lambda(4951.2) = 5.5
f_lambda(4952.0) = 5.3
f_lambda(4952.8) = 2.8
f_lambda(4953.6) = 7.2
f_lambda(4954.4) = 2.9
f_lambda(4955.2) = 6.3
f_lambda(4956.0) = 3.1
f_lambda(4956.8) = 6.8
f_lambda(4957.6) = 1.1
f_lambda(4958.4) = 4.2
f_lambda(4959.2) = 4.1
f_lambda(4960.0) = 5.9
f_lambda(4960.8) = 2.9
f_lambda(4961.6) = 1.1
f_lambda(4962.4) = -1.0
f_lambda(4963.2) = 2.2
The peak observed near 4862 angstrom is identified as C IV 1549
